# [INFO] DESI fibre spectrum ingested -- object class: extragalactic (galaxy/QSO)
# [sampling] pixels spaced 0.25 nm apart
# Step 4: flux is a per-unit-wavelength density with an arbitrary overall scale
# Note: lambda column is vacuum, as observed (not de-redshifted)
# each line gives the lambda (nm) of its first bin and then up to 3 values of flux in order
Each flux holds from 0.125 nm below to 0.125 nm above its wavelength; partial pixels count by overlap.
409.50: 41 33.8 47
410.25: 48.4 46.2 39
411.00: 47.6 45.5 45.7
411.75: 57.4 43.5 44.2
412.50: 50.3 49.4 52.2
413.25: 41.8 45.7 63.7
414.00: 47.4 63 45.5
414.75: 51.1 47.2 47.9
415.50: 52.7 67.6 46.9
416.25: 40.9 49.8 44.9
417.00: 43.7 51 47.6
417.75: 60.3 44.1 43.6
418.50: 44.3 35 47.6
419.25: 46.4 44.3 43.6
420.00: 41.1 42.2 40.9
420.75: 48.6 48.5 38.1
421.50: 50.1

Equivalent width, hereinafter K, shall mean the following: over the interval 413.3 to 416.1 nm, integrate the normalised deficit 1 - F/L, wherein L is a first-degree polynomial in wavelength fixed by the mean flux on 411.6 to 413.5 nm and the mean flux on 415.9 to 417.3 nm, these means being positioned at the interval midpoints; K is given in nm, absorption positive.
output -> -0.32 nm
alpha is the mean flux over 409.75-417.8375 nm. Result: 48.9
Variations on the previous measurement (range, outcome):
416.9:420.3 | 45.4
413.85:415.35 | 50.6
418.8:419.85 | 44.8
